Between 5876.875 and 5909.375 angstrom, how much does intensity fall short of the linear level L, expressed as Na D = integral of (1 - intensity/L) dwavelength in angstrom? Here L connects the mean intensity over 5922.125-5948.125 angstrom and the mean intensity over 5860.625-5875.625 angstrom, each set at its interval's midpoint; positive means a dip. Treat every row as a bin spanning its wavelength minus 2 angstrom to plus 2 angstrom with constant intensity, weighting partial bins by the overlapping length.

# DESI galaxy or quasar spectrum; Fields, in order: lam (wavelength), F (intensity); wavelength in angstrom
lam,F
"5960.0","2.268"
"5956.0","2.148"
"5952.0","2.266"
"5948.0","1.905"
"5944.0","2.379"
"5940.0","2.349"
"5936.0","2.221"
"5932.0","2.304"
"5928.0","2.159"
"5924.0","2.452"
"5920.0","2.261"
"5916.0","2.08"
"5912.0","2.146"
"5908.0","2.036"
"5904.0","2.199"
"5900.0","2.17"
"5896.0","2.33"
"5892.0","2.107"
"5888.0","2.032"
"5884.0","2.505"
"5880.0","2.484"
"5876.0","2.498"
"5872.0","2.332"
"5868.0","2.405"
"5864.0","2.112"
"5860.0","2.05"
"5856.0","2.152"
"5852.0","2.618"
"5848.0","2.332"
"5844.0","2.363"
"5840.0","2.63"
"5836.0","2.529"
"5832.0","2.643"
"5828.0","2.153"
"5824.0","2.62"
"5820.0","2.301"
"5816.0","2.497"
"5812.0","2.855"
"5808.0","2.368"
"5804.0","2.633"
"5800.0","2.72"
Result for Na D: 0.5 angstrom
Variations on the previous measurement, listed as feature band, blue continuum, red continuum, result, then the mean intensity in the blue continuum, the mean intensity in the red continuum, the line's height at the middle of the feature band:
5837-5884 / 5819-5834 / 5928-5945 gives 0.42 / 2.44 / 2.29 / 2.39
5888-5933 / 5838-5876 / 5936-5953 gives 1.46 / 2.34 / 2.22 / 2.27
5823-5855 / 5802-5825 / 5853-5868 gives -1.75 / 2.54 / 2.18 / 2.35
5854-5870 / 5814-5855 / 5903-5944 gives 1.40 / 2.46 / 2.23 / 2.39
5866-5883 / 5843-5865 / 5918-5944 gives -1.15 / 2.27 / 2.3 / 2.28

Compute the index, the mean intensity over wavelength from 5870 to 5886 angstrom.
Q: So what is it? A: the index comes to 2.45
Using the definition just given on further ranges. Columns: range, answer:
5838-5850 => 2.44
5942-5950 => 2.14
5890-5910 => 2.17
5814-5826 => 2.47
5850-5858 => 2.38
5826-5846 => 2.46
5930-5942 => 2.29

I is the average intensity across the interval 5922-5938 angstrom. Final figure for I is 2.28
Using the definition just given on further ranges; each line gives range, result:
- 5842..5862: 2.3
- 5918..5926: 2.36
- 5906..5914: 2.09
